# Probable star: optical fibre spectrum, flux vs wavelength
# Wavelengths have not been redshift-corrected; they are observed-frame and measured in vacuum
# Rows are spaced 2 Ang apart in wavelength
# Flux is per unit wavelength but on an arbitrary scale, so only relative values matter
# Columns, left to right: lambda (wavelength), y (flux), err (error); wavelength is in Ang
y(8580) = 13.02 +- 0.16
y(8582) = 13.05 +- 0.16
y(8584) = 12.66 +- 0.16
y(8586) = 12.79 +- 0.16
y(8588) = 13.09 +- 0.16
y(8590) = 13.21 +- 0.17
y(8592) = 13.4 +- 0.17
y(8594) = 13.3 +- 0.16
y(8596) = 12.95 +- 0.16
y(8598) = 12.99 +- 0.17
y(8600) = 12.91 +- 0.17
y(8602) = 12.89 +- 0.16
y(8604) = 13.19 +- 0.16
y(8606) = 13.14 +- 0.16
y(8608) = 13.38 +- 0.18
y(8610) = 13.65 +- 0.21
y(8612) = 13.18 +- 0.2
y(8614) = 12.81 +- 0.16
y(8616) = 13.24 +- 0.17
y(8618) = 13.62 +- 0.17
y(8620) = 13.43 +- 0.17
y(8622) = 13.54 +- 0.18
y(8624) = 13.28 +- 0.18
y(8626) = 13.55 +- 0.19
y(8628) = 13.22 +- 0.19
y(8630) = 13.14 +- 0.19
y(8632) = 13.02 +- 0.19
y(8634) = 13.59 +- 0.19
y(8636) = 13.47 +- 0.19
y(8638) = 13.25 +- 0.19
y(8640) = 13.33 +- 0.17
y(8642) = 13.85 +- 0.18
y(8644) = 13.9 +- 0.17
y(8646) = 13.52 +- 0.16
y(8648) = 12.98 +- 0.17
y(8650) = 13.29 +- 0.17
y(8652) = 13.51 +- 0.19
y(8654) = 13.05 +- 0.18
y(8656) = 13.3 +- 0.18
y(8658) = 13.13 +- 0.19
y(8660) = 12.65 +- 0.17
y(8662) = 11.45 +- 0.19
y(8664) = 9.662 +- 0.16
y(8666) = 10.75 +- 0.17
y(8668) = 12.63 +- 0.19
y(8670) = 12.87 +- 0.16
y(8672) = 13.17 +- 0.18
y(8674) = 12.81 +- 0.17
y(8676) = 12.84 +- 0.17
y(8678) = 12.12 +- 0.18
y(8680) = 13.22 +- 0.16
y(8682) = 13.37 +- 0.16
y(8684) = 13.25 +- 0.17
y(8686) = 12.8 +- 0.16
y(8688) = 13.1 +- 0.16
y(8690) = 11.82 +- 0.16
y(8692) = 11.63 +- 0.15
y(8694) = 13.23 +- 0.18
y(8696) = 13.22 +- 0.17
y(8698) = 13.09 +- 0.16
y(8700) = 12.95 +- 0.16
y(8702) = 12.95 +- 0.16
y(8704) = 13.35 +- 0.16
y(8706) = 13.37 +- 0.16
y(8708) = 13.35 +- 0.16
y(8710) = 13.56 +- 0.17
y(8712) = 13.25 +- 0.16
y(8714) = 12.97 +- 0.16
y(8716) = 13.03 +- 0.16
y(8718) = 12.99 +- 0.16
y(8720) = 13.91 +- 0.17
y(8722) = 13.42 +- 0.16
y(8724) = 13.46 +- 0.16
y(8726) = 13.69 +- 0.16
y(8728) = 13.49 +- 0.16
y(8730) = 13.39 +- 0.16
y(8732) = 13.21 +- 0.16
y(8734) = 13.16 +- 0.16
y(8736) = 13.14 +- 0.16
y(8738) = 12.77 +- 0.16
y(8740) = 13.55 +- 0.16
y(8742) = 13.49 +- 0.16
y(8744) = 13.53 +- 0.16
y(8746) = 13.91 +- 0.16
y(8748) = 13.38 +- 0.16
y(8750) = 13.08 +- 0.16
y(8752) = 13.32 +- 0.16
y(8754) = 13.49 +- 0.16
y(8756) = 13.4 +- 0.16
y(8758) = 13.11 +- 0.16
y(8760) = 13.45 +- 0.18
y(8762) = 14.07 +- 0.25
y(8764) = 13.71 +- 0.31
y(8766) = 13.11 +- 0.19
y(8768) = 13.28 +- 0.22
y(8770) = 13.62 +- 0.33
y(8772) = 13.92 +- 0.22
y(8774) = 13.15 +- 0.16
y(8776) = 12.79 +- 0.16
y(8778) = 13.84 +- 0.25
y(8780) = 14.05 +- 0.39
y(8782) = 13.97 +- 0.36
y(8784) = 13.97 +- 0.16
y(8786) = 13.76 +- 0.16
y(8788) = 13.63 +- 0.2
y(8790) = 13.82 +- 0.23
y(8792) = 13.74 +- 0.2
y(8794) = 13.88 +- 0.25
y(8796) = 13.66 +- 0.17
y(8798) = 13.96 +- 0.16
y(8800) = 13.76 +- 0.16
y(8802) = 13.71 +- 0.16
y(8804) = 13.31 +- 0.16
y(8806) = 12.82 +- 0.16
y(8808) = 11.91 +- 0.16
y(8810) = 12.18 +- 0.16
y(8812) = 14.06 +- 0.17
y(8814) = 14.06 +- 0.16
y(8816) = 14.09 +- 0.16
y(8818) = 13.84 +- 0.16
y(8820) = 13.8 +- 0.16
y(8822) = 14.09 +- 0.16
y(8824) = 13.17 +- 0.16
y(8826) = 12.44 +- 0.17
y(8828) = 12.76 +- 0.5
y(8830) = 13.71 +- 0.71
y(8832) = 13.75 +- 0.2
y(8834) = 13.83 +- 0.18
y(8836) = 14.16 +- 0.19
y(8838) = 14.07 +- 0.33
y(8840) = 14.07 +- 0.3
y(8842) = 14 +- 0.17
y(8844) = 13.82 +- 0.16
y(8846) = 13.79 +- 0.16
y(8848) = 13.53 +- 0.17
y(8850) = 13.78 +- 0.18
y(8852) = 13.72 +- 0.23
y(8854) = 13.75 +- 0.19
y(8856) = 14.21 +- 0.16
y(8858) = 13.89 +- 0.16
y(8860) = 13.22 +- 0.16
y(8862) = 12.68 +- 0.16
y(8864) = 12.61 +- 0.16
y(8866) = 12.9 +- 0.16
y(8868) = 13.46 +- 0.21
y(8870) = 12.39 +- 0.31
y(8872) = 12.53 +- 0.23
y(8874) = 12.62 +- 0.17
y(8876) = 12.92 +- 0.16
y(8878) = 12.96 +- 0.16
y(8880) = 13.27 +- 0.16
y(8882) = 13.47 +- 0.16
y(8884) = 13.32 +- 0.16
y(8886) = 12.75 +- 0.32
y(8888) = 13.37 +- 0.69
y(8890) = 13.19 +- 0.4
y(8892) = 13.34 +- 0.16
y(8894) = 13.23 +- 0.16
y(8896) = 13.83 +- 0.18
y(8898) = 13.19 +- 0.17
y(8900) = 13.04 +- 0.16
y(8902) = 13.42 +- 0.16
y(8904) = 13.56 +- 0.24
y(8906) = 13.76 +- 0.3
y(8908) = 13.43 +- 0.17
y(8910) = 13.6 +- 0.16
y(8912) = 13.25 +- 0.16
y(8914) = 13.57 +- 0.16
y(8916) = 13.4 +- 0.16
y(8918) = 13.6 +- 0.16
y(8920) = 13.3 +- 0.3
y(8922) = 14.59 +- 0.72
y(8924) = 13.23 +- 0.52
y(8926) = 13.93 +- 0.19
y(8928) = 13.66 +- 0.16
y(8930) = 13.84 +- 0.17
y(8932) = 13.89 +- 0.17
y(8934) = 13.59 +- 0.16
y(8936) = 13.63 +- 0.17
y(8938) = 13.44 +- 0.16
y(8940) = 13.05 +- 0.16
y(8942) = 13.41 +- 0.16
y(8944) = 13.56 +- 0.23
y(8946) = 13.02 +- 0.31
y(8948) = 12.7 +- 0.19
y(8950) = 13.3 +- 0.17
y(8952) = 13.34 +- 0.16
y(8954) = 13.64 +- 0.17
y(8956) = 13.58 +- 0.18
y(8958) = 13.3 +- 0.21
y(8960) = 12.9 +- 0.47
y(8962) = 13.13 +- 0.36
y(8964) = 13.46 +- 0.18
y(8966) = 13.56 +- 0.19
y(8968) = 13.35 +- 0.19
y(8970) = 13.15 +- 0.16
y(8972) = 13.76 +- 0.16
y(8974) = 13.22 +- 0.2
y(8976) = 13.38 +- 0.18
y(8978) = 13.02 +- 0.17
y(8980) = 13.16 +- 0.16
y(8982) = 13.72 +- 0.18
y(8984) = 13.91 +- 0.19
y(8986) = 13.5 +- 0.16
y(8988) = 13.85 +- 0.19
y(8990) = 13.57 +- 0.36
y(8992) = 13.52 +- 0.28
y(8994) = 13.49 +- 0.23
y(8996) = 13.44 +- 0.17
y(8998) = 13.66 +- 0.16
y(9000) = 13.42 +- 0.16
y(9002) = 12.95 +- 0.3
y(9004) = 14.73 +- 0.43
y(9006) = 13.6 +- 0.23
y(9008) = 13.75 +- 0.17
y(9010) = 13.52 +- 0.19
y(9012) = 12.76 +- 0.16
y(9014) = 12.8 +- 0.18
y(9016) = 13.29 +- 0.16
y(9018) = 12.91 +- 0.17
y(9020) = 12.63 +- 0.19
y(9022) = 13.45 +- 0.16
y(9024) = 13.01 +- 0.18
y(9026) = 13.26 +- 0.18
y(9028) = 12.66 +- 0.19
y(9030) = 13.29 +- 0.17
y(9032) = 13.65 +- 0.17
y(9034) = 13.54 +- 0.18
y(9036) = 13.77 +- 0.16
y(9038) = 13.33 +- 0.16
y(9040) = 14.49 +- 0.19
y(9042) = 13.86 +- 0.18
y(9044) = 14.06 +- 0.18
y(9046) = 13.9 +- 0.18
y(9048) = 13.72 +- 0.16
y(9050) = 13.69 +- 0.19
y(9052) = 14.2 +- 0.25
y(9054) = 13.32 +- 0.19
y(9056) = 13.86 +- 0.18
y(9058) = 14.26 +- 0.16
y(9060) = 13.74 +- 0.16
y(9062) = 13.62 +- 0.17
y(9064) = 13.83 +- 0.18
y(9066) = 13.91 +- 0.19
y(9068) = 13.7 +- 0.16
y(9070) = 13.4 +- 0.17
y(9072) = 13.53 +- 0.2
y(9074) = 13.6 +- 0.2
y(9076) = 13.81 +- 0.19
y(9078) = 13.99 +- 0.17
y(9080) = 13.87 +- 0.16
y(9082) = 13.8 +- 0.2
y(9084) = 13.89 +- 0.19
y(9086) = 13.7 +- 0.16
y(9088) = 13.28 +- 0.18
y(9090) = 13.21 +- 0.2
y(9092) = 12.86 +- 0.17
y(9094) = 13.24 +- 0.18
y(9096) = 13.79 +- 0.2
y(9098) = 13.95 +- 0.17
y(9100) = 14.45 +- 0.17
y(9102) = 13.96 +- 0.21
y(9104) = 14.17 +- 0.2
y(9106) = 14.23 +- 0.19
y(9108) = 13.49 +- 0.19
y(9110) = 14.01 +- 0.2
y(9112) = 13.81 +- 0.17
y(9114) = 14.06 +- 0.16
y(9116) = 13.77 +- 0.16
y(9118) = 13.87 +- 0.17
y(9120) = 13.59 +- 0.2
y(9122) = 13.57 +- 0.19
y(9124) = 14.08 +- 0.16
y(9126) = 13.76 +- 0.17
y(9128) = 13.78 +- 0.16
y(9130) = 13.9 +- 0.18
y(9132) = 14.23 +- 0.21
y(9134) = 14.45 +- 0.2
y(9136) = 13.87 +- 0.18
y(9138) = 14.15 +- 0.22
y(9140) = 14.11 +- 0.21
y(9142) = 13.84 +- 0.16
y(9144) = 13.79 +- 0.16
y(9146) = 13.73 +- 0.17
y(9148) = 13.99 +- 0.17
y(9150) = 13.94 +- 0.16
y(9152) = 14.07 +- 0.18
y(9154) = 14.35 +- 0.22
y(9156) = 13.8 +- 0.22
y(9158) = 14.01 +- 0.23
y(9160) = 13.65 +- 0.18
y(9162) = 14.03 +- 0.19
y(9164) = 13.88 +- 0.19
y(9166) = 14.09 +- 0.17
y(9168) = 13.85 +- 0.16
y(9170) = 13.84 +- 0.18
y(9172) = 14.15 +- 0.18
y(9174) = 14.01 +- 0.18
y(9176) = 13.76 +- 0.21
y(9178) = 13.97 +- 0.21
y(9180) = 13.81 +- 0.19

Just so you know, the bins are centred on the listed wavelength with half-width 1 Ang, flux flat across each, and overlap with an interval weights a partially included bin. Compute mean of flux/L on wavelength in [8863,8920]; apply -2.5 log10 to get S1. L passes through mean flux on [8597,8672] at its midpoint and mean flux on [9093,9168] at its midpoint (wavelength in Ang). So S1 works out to 0.02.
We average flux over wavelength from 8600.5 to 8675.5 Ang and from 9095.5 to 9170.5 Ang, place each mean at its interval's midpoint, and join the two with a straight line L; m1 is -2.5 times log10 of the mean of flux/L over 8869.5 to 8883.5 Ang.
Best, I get 0.05 mag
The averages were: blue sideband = 13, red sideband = 13.9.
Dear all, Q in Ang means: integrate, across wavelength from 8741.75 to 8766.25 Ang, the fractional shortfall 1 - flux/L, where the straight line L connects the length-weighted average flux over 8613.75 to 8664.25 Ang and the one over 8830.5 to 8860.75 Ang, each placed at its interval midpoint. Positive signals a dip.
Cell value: 0.1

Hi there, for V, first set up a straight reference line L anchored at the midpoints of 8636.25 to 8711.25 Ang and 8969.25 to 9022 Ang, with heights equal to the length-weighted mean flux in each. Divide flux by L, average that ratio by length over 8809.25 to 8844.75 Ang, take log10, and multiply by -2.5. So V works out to -0.043 mag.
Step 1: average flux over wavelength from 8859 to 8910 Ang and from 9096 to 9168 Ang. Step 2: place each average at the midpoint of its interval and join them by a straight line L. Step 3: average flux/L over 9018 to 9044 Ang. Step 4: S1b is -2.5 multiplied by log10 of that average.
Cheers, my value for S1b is 0.017 mag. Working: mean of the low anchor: 13.1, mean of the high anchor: 14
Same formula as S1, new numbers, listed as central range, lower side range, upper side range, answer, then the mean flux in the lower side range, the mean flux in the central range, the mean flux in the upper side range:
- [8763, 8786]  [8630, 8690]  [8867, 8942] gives -0.039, 12.9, 13.6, 13.4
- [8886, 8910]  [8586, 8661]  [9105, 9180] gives 0.019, 13.3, 13.4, 13.9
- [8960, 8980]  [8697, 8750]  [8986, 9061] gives 0.016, 13.3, 13.3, 13.5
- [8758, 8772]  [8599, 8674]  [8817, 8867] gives -0.013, 13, 13.5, 13.6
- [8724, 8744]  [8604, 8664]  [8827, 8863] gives 0.008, 13.2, 13.3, 13.7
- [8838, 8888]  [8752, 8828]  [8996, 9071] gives 0.016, 13.5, 13.3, 13.6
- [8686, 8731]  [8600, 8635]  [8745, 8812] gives 0.021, 13.3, 13.1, 13.5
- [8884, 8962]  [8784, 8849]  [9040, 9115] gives 0.020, 13.6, 13.4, 13.8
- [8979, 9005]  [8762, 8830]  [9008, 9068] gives -0.006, 13.5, 13.6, 13.5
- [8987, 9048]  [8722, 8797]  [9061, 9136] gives 0.020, 13.5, 13.5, 13.8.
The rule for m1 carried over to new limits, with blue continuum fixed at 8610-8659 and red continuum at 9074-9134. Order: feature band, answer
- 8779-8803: -0.03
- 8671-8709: 0.04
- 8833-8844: -0.04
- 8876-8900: 0.03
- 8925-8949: 0.01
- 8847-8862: -0.01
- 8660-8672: 0.14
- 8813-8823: -0.04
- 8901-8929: 0.00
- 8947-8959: 0.03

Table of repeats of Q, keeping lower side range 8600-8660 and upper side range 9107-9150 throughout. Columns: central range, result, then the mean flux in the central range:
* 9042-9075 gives 0.10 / 13.8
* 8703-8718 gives 0.17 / 13.2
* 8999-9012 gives 0.15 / 13.6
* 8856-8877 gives 0.93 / 13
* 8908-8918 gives 0.13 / 13.5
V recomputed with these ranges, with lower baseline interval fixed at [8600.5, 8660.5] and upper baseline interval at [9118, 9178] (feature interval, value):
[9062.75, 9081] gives 0.009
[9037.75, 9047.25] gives -0.012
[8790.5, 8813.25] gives 0.011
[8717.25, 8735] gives 0.000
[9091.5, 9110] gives 0.004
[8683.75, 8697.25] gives 0.057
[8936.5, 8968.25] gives 0.032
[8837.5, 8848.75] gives -0.025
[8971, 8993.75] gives 0.018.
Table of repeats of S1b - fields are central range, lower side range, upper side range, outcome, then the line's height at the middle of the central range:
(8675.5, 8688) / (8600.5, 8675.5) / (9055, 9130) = 0.01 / 13.1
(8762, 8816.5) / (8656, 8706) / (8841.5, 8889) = -0.04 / 13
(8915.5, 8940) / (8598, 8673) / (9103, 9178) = -0.01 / 13.6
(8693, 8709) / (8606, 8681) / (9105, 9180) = -0.01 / 13.1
